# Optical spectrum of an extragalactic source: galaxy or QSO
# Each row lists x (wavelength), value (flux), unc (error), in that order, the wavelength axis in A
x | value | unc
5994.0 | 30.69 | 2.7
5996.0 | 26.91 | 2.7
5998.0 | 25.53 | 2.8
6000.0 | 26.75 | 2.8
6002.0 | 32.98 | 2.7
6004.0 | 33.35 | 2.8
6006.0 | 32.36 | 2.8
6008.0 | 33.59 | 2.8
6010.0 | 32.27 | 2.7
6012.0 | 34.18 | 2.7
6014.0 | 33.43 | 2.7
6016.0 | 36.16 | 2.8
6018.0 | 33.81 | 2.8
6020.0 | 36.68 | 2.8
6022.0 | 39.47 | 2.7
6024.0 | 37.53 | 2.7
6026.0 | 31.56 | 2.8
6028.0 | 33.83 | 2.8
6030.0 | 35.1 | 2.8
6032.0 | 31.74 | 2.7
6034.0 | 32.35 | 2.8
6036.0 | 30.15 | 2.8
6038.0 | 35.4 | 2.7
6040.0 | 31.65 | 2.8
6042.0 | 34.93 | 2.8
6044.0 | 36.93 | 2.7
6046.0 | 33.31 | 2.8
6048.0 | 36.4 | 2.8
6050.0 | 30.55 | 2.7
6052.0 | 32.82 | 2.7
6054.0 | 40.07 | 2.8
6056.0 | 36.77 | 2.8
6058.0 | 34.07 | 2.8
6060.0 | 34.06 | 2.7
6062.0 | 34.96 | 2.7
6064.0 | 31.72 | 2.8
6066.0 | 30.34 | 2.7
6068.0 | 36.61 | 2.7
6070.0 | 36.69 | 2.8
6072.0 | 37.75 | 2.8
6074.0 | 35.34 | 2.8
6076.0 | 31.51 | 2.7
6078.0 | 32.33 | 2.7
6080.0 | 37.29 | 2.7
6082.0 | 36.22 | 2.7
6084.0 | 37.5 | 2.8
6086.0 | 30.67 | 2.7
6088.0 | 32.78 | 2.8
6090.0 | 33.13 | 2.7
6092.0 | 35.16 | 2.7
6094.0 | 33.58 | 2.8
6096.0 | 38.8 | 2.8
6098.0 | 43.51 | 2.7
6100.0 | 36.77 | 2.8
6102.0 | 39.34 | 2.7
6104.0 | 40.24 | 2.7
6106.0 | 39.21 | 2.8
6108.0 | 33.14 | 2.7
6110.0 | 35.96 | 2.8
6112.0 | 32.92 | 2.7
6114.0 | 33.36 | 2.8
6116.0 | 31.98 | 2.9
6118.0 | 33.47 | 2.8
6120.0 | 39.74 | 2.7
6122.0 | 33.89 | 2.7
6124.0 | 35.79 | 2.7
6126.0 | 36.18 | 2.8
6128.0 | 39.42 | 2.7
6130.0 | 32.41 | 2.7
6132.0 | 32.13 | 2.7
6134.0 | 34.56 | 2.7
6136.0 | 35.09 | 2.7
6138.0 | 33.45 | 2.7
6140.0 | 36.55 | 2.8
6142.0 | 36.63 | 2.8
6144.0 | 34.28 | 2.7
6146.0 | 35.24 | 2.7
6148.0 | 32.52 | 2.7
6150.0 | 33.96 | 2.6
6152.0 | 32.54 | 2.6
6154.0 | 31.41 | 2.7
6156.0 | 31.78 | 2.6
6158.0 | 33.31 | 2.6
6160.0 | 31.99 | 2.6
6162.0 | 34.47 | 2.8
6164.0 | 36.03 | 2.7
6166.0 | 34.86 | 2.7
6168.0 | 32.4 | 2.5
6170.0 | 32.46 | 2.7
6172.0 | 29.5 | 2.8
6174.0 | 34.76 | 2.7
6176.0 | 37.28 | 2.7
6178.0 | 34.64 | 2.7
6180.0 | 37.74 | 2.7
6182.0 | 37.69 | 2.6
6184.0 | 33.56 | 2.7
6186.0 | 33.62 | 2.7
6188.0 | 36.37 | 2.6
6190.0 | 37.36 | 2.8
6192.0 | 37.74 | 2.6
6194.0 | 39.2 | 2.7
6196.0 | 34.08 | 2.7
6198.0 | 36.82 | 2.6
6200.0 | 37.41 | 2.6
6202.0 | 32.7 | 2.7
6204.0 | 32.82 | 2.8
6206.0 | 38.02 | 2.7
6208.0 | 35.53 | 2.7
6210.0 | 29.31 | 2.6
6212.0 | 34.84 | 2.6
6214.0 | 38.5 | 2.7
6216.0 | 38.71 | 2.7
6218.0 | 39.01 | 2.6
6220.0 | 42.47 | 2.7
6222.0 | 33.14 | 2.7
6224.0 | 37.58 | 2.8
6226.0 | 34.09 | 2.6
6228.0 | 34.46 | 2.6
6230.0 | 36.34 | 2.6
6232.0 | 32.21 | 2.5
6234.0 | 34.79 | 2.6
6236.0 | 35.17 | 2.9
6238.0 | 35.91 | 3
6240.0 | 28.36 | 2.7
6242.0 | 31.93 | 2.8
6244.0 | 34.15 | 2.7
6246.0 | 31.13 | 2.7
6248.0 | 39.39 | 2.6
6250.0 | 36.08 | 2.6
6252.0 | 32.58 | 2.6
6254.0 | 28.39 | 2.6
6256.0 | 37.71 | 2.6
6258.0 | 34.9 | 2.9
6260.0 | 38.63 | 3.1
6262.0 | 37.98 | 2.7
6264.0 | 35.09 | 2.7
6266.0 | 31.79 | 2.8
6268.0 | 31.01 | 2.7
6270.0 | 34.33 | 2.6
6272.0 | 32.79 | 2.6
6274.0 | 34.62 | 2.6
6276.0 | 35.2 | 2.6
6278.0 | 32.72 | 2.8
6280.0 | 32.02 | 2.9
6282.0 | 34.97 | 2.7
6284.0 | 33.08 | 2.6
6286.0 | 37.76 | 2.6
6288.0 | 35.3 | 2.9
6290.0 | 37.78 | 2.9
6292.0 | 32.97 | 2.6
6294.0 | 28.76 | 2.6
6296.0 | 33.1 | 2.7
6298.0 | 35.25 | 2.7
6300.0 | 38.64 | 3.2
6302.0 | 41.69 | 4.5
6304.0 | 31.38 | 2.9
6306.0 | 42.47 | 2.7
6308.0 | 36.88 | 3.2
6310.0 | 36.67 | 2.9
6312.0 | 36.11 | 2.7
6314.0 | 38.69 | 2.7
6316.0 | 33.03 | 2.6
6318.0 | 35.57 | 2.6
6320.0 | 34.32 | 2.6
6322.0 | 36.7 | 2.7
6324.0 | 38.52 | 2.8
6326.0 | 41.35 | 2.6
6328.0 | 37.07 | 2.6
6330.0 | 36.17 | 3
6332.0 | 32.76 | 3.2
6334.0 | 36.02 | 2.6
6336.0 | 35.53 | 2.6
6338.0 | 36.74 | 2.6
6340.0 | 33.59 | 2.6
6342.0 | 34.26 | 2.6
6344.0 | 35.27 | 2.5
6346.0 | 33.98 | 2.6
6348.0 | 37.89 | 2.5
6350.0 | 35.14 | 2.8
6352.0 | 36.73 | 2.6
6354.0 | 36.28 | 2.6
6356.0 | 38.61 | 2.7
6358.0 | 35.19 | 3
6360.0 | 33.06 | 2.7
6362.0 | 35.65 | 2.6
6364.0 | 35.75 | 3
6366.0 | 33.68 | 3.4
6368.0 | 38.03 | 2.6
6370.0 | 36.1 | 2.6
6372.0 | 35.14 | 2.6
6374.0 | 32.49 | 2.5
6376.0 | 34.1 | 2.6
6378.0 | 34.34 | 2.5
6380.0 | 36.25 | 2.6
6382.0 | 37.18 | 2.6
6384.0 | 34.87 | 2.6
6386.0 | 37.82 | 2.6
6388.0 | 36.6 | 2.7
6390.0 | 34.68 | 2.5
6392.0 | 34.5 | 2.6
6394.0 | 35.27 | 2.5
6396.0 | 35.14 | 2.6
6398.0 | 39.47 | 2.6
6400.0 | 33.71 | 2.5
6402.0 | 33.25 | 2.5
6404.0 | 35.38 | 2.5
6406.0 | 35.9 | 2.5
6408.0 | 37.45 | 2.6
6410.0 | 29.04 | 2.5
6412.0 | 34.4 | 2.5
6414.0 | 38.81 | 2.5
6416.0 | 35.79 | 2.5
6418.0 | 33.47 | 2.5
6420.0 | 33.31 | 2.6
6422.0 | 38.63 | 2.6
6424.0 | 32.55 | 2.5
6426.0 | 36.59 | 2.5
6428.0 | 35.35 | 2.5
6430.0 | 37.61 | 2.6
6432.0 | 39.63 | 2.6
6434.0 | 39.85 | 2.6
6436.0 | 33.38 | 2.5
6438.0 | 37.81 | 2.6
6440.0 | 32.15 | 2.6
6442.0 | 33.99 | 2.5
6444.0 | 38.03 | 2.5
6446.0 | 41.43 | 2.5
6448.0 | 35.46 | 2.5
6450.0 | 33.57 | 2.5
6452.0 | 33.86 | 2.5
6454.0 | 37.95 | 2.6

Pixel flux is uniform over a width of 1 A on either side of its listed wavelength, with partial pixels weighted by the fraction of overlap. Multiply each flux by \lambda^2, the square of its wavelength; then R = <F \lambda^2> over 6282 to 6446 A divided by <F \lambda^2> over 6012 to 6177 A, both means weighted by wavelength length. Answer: 1.1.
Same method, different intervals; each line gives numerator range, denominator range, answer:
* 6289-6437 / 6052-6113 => 1.10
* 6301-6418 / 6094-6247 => 1.08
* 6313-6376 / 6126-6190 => 1.10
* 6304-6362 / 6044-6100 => 1.12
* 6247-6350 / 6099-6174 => 1.08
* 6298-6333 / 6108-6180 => 1.14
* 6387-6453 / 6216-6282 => 1.09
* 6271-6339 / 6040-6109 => 1.09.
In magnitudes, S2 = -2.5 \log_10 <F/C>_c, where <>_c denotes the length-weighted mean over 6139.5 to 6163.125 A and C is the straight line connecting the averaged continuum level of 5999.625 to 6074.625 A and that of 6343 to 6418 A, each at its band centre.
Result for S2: 0.03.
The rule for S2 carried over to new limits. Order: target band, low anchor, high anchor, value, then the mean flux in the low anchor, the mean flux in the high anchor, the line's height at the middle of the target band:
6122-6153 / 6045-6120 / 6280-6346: 0.020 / 35.2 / 35.8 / 35.3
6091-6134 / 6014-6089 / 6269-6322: -0.041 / 34.5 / 35.3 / 34.7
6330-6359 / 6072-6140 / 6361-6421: -0.010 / 35.4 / 35.3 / 35.3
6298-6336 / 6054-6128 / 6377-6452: -0.035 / 35.5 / 35.7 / 35.6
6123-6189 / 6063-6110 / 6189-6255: 0.031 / 35.6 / 35.2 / 35.4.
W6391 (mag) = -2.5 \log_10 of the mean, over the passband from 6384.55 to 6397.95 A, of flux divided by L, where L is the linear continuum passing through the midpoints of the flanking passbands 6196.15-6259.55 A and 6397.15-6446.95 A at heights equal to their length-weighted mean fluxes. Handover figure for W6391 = -0.01 mag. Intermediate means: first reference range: 35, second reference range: 35.9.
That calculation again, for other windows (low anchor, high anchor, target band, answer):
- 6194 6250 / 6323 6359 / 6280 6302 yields 0.025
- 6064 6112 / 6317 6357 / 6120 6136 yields 0.016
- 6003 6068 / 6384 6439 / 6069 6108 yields -0.054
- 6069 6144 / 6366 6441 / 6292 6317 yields -0.012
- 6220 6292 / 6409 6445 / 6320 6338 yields -0.051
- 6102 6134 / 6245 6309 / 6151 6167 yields 0.063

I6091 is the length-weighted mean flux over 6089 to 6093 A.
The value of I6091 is 34.1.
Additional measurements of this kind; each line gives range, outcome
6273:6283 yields 33.9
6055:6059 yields 35.4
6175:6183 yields 36.8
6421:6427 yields 35.9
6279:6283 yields 33.5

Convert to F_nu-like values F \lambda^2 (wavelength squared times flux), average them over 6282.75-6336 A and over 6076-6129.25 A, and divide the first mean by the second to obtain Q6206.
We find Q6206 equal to 1.1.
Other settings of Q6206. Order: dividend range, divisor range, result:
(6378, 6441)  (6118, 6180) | 1.13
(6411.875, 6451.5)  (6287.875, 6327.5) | 1.03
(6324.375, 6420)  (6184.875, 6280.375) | 1.06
